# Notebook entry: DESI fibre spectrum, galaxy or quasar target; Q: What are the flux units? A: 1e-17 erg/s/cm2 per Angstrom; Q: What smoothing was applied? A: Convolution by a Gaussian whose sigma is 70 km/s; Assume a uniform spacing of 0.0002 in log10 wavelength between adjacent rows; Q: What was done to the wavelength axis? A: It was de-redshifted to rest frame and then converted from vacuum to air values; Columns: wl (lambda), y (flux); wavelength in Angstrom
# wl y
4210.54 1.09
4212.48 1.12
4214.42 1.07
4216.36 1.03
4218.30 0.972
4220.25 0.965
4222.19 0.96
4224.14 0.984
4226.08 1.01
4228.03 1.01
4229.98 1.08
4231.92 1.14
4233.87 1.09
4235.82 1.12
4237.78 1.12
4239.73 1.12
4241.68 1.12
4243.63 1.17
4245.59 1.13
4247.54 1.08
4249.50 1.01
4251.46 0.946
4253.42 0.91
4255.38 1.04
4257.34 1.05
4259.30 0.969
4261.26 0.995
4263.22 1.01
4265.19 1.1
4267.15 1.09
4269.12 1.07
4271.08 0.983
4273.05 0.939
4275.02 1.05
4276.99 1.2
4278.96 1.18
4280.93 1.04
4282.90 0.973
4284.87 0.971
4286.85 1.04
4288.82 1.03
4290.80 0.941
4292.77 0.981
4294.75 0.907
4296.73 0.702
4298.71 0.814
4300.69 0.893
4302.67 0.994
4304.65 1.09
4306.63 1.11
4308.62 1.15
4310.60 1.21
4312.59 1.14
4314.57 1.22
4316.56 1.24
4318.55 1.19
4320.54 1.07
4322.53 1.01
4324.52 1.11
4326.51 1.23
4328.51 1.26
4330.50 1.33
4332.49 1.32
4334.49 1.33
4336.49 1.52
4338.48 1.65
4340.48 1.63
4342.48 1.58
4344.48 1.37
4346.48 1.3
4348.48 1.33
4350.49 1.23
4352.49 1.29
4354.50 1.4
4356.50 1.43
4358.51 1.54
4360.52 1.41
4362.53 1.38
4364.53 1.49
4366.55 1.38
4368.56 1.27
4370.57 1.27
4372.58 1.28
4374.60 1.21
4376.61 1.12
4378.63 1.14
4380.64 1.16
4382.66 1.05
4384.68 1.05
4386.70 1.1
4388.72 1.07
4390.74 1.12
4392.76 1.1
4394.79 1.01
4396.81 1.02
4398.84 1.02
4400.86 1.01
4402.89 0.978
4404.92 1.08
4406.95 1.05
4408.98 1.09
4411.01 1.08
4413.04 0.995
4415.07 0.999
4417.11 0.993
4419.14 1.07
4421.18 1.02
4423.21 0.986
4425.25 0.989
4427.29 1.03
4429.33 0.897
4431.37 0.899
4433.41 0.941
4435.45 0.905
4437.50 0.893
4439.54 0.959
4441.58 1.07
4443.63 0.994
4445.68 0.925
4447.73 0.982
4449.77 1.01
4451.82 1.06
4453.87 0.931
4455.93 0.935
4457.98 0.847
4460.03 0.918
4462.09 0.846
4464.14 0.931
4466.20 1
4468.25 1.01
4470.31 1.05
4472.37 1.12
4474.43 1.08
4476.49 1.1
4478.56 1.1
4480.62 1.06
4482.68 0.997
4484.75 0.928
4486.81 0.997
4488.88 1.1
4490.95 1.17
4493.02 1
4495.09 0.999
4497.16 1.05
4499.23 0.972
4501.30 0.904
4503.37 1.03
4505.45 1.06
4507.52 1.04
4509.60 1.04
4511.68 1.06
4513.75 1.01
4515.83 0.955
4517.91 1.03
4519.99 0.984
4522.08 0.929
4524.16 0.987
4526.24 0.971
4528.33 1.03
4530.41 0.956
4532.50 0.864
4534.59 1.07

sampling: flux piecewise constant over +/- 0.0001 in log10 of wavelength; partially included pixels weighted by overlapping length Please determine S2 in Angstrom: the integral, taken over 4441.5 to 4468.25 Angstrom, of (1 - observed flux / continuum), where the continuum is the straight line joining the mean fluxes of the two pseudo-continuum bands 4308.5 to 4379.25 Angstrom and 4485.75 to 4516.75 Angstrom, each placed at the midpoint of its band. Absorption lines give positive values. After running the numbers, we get 3.7 Angstrom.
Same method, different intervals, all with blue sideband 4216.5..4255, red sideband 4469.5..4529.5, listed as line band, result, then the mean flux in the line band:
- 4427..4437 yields 1.0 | 0.925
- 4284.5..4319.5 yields 0.2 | 1.04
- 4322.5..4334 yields -2.1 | 1.23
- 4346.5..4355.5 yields -2.4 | 1.31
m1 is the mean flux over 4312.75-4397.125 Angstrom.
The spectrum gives 1.27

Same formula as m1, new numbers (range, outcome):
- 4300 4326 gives 1.11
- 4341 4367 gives 1.4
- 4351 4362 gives 1.4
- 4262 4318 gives 1.04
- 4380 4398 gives 1.07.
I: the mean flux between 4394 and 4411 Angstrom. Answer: 1.04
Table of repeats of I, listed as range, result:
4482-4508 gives 1.02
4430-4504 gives 0.992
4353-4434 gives 1.13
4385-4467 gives 0.994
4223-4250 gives 1.09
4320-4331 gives 1.17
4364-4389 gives 1.2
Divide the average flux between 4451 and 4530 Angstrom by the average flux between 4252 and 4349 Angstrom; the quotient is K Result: 0.9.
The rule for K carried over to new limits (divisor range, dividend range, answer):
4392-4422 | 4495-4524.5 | 0.97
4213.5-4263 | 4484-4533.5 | 0.96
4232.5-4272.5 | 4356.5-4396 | 1.16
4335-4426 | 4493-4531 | 0.83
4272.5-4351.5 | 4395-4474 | 0.85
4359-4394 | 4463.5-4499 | 0.86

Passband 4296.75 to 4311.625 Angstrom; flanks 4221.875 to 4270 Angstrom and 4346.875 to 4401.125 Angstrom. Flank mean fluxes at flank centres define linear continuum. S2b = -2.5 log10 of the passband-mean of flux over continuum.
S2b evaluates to 0.12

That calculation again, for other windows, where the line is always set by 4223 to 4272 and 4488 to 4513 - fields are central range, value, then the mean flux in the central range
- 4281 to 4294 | 0.063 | 0.992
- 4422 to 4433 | 0.087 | 0.96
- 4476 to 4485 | -0.006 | 1.04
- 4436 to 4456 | 0.068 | 0.976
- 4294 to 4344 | -0.140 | 1.19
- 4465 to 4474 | -0.008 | 1.05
